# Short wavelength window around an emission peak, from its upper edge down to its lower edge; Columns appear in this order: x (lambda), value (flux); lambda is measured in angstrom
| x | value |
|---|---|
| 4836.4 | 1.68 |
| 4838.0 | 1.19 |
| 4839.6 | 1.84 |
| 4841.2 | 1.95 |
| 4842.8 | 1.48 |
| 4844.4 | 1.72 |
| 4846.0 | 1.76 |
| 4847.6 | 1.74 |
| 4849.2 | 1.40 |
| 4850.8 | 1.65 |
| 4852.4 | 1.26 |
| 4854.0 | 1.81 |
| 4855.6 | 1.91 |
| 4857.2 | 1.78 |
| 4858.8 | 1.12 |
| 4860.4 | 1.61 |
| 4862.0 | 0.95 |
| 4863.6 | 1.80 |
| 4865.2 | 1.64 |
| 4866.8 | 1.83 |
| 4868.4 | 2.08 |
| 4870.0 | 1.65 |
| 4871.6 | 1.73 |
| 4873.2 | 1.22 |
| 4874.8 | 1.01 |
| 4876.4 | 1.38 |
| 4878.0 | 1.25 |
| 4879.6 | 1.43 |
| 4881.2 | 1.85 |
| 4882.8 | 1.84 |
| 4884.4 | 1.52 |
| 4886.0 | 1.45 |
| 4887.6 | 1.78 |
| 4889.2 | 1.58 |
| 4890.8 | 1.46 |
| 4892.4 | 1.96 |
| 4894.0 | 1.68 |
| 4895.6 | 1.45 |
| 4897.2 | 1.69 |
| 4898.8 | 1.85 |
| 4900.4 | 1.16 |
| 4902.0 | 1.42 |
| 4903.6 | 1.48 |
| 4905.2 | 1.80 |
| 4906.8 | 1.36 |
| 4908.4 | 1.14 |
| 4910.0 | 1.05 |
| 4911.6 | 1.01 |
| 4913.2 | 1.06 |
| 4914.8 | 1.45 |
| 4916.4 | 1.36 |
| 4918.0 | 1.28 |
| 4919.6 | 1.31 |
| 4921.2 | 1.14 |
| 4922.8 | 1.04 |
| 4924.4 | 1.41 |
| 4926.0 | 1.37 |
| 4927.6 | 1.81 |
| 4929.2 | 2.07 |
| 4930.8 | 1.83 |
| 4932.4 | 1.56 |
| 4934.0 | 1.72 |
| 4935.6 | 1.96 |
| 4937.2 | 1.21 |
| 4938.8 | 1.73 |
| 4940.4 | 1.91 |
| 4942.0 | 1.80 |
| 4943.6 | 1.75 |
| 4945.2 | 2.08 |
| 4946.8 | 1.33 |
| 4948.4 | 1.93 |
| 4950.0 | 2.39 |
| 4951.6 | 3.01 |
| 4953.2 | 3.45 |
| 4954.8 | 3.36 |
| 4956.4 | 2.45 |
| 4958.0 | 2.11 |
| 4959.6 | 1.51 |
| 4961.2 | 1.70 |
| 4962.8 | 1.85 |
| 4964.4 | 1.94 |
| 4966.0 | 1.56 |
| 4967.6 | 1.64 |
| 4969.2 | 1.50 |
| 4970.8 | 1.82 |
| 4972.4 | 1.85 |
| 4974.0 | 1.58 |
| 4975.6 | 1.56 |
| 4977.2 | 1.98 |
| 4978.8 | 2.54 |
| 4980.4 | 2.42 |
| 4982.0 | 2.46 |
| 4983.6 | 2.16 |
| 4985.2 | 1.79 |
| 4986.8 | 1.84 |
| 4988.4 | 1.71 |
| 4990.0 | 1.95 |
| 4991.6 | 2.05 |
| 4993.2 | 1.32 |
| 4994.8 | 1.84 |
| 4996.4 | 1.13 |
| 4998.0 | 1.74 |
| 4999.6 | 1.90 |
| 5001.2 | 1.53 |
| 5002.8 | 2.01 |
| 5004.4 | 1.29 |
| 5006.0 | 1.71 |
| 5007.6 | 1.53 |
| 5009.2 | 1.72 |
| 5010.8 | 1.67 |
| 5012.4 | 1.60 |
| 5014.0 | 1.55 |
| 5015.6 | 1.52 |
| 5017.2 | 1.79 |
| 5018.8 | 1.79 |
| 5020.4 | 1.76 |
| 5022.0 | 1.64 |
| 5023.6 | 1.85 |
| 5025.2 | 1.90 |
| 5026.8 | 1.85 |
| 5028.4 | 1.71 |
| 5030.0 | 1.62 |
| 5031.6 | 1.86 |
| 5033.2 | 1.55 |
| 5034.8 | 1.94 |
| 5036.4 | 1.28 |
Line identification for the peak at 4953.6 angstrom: H-gamma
